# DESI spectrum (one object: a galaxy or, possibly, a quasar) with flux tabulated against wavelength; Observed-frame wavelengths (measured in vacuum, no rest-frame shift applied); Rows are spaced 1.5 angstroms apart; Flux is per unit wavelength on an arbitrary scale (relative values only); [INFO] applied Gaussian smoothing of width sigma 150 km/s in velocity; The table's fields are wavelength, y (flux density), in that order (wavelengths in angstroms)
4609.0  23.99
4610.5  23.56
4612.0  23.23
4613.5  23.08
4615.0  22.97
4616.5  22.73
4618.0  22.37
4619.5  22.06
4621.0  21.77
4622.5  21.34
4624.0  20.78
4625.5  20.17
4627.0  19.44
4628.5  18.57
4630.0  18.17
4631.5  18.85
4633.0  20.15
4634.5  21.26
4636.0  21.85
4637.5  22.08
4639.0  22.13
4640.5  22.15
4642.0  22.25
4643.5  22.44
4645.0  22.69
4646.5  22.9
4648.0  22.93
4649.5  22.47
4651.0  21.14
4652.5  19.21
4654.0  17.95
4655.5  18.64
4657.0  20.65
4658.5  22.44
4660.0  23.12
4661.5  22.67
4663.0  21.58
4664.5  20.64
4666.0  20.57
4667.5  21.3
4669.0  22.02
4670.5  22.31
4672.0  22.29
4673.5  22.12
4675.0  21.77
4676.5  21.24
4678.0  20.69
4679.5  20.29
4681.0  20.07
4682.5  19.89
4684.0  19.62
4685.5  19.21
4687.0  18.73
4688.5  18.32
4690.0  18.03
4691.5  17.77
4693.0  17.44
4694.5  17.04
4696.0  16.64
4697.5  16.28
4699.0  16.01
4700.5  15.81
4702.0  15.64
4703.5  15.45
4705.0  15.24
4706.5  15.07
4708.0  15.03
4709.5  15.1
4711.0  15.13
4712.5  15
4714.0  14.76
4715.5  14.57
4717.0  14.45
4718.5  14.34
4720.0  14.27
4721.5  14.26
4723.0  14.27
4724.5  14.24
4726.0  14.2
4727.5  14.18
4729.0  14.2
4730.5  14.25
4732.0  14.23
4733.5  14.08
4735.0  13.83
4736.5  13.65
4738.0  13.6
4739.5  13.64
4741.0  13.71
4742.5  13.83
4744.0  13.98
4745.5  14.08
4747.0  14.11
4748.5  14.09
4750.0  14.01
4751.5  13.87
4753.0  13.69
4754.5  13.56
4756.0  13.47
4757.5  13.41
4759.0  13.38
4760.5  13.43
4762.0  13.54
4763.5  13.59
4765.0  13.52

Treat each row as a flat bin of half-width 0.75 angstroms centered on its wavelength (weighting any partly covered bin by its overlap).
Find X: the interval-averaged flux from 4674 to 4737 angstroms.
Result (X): 16.3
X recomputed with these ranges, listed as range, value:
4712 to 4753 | 14.1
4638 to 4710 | 19.7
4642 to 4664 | 21.5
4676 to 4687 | 20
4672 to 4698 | 19.2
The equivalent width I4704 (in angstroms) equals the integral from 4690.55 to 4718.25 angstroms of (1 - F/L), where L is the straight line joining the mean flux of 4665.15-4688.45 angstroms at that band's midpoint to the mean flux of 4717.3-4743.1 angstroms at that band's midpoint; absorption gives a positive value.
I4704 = 2.56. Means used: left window 20.7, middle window 15.7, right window 14.1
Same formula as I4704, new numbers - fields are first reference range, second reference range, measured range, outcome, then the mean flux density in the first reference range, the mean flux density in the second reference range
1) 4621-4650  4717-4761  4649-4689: -4.2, 21.2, 13.9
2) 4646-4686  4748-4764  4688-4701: 1.2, 21.1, 13.6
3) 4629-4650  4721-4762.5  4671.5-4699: -1.6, 21.5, 13.9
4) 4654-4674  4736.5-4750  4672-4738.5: 4.2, 21.4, 13.9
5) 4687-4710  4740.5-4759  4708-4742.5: 1.8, 16.4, 13.8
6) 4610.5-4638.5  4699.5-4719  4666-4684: -3.7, 21.2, 15.1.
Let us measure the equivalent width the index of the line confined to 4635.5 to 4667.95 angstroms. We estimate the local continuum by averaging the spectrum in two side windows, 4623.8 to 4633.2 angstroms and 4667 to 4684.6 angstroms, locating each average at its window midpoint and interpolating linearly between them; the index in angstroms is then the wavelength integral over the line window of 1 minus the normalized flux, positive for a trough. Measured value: -2.1 angstroms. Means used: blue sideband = 19.3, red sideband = 21.1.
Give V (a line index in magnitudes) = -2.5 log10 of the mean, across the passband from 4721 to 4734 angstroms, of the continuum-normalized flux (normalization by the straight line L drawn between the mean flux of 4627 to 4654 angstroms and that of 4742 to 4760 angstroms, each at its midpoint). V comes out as 0.08 mag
